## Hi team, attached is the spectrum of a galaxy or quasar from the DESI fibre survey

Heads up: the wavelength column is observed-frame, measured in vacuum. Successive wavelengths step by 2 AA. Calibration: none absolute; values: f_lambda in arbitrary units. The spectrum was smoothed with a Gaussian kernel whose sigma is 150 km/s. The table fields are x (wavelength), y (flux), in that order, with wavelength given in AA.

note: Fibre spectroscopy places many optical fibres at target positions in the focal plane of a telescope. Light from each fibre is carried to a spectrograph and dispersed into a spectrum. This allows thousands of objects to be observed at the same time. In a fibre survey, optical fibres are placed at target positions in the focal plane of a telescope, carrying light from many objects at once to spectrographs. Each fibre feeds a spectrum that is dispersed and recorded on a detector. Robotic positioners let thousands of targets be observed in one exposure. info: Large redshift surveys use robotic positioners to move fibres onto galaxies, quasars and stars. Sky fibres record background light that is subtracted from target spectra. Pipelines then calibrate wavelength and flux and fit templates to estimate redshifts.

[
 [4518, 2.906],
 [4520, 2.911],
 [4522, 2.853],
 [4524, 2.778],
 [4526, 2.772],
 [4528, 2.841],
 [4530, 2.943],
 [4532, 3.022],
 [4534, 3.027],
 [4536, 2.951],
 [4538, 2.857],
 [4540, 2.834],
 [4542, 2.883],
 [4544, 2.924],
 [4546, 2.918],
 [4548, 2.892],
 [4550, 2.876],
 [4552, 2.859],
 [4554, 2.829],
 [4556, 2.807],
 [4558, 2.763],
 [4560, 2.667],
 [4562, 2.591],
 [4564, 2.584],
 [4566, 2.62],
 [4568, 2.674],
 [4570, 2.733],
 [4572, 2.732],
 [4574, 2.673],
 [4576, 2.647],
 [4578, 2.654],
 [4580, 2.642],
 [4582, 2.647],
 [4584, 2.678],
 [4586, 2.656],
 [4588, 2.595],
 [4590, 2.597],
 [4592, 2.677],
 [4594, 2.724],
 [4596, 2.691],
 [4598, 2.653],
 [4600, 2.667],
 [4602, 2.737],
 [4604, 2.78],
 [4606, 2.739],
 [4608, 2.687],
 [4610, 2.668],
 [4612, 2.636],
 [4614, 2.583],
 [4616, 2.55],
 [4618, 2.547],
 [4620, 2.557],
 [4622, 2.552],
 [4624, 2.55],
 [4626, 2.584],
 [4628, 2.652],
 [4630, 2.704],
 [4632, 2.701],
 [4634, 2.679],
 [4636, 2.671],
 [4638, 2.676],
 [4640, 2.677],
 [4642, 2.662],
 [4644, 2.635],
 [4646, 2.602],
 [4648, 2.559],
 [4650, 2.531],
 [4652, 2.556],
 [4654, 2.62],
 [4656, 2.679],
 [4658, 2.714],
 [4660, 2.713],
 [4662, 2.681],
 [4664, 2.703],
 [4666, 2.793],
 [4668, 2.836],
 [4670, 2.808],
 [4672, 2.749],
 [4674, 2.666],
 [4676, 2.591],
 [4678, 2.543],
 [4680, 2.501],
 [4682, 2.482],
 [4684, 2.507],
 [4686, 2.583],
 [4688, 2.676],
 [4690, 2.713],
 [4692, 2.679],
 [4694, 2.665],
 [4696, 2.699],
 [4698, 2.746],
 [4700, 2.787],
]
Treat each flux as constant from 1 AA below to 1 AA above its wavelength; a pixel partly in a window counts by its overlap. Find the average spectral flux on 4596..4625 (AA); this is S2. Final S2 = 2.64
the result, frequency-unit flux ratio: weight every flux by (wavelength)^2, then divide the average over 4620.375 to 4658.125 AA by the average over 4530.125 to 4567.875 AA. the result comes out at 0.97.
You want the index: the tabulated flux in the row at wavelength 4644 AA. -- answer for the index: 2.635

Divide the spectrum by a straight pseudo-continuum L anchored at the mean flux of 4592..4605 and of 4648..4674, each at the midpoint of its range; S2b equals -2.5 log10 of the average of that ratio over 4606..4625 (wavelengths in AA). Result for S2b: 0.042 mag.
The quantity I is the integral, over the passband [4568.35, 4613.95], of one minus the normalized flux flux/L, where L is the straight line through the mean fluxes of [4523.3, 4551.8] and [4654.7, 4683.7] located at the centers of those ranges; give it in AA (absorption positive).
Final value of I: 2.1 AA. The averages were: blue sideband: 2.89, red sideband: 2.67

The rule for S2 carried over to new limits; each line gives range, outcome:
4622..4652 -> 2.63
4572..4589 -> 2.65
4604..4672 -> 2.65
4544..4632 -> 2.68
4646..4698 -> 2.65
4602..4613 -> 2.71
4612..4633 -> 2.6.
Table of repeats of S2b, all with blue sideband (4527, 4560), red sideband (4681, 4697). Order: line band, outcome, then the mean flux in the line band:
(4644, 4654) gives 0.05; 2.58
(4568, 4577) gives 0.05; 2.69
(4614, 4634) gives 0.06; 2.6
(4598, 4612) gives 0.03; 2.7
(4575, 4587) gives 0.06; 2.65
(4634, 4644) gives 0.02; 2.67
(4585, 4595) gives 0.06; 2.65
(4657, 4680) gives -0.02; 2.7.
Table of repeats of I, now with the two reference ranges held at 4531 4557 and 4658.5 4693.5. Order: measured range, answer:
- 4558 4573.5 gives 1.1 AA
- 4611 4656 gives 2.0 AA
